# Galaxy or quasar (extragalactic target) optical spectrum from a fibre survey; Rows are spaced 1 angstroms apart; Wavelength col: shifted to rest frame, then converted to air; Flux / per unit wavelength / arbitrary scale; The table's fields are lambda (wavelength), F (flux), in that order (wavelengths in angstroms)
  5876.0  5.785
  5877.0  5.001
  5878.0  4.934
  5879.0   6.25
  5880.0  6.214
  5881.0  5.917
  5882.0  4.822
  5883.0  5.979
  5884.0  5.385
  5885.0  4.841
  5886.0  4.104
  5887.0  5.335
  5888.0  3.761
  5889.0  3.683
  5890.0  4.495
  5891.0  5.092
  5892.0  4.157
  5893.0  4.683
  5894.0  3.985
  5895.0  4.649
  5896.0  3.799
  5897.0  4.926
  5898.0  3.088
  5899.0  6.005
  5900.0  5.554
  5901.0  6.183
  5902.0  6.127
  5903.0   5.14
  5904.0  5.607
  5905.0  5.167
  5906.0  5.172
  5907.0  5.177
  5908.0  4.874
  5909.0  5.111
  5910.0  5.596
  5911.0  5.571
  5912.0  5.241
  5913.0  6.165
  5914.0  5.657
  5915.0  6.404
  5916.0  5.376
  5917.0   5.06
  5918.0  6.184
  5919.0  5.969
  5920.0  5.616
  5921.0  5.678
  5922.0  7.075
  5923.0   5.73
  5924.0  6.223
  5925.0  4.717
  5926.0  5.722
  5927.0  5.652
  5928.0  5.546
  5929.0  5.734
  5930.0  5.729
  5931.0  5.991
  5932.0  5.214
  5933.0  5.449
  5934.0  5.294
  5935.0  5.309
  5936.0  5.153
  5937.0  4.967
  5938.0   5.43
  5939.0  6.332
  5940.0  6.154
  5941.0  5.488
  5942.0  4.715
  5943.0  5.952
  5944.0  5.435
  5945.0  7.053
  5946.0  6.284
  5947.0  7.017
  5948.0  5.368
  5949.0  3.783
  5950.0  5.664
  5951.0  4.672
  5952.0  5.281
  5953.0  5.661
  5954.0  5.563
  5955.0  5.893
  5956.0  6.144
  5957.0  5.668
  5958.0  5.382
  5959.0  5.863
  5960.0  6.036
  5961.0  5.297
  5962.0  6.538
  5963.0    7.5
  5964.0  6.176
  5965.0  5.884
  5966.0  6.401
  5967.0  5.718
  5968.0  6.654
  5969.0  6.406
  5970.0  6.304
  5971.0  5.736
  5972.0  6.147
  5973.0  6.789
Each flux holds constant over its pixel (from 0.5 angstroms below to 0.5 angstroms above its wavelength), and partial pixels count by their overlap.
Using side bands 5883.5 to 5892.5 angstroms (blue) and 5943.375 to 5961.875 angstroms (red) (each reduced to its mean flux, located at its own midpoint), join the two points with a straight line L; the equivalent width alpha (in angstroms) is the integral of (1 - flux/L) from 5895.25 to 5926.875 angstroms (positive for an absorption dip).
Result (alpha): -3.3 angstroms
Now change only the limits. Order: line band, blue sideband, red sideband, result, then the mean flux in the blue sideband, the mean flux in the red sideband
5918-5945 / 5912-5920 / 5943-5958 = 0.3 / 5.78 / 5.68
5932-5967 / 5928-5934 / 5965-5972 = 0.9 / 5.59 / 6.18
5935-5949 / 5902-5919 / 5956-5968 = 0.3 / 5.5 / 6.07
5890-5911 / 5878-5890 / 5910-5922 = 1.7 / 5.08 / 5.77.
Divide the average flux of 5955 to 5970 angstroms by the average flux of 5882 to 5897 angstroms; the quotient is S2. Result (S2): 1.3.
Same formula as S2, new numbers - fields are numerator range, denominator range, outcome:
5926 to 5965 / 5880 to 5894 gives 1.18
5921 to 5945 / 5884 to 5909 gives 1.17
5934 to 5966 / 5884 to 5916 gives 1.14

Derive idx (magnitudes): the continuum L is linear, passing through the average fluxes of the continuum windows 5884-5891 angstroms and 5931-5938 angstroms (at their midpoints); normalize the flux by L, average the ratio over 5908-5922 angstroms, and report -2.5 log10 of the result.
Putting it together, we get -0.15 mag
